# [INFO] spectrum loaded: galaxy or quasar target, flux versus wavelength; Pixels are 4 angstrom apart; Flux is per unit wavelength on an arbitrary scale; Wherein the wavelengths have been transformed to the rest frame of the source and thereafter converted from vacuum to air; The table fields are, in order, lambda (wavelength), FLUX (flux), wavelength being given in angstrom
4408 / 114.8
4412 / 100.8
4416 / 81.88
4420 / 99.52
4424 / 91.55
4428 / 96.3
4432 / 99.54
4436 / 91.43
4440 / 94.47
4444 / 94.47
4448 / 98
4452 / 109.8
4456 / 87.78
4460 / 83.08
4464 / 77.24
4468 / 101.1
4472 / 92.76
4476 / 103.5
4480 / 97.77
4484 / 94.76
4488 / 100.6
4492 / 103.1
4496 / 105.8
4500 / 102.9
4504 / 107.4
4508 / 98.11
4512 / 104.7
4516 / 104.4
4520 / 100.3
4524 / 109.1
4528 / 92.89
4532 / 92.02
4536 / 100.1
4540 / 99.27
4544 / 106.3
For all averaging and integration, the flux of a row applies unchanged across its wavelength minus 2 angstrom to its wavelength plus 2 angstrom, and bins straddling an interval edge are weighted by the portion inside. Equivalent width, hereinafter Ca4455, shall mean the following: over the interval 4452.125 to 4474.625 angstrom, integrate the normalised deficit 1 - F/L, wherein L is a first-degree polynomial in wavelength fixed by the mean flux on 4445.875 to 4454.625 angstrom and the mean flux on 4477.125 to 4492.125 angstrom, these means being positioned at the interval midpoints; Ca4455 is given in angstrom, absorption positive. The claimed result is 2.3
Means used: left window 103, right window 98.8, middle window 90.6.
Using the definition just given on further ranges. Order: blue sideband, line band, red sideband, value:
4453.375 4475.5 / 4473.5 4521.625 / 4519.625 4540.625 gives -3.8 angstrom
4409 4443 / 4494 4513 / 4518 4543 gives -1.1 angstrom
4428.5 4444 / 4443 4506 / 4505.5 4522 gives 0.7 angstrom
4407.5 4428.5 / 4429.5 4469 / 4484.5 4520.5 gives 2.1 angstrom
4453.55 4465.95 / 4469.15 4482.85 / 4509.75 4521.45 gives -1.3 angstrom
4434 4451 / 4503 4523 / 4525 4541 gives -1.4 angstrom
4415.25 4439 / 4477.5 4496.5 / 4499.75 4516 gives 0.2 angstrom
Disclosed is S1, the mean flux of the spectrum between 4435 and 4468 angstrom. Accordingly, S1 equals 92.6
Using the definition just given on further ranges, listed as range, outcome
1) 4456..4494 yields 94.5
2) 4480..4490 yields 97.7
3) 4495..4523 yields 103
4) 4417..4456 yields 96.4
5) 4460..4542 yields 99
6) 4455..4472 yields 87.9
